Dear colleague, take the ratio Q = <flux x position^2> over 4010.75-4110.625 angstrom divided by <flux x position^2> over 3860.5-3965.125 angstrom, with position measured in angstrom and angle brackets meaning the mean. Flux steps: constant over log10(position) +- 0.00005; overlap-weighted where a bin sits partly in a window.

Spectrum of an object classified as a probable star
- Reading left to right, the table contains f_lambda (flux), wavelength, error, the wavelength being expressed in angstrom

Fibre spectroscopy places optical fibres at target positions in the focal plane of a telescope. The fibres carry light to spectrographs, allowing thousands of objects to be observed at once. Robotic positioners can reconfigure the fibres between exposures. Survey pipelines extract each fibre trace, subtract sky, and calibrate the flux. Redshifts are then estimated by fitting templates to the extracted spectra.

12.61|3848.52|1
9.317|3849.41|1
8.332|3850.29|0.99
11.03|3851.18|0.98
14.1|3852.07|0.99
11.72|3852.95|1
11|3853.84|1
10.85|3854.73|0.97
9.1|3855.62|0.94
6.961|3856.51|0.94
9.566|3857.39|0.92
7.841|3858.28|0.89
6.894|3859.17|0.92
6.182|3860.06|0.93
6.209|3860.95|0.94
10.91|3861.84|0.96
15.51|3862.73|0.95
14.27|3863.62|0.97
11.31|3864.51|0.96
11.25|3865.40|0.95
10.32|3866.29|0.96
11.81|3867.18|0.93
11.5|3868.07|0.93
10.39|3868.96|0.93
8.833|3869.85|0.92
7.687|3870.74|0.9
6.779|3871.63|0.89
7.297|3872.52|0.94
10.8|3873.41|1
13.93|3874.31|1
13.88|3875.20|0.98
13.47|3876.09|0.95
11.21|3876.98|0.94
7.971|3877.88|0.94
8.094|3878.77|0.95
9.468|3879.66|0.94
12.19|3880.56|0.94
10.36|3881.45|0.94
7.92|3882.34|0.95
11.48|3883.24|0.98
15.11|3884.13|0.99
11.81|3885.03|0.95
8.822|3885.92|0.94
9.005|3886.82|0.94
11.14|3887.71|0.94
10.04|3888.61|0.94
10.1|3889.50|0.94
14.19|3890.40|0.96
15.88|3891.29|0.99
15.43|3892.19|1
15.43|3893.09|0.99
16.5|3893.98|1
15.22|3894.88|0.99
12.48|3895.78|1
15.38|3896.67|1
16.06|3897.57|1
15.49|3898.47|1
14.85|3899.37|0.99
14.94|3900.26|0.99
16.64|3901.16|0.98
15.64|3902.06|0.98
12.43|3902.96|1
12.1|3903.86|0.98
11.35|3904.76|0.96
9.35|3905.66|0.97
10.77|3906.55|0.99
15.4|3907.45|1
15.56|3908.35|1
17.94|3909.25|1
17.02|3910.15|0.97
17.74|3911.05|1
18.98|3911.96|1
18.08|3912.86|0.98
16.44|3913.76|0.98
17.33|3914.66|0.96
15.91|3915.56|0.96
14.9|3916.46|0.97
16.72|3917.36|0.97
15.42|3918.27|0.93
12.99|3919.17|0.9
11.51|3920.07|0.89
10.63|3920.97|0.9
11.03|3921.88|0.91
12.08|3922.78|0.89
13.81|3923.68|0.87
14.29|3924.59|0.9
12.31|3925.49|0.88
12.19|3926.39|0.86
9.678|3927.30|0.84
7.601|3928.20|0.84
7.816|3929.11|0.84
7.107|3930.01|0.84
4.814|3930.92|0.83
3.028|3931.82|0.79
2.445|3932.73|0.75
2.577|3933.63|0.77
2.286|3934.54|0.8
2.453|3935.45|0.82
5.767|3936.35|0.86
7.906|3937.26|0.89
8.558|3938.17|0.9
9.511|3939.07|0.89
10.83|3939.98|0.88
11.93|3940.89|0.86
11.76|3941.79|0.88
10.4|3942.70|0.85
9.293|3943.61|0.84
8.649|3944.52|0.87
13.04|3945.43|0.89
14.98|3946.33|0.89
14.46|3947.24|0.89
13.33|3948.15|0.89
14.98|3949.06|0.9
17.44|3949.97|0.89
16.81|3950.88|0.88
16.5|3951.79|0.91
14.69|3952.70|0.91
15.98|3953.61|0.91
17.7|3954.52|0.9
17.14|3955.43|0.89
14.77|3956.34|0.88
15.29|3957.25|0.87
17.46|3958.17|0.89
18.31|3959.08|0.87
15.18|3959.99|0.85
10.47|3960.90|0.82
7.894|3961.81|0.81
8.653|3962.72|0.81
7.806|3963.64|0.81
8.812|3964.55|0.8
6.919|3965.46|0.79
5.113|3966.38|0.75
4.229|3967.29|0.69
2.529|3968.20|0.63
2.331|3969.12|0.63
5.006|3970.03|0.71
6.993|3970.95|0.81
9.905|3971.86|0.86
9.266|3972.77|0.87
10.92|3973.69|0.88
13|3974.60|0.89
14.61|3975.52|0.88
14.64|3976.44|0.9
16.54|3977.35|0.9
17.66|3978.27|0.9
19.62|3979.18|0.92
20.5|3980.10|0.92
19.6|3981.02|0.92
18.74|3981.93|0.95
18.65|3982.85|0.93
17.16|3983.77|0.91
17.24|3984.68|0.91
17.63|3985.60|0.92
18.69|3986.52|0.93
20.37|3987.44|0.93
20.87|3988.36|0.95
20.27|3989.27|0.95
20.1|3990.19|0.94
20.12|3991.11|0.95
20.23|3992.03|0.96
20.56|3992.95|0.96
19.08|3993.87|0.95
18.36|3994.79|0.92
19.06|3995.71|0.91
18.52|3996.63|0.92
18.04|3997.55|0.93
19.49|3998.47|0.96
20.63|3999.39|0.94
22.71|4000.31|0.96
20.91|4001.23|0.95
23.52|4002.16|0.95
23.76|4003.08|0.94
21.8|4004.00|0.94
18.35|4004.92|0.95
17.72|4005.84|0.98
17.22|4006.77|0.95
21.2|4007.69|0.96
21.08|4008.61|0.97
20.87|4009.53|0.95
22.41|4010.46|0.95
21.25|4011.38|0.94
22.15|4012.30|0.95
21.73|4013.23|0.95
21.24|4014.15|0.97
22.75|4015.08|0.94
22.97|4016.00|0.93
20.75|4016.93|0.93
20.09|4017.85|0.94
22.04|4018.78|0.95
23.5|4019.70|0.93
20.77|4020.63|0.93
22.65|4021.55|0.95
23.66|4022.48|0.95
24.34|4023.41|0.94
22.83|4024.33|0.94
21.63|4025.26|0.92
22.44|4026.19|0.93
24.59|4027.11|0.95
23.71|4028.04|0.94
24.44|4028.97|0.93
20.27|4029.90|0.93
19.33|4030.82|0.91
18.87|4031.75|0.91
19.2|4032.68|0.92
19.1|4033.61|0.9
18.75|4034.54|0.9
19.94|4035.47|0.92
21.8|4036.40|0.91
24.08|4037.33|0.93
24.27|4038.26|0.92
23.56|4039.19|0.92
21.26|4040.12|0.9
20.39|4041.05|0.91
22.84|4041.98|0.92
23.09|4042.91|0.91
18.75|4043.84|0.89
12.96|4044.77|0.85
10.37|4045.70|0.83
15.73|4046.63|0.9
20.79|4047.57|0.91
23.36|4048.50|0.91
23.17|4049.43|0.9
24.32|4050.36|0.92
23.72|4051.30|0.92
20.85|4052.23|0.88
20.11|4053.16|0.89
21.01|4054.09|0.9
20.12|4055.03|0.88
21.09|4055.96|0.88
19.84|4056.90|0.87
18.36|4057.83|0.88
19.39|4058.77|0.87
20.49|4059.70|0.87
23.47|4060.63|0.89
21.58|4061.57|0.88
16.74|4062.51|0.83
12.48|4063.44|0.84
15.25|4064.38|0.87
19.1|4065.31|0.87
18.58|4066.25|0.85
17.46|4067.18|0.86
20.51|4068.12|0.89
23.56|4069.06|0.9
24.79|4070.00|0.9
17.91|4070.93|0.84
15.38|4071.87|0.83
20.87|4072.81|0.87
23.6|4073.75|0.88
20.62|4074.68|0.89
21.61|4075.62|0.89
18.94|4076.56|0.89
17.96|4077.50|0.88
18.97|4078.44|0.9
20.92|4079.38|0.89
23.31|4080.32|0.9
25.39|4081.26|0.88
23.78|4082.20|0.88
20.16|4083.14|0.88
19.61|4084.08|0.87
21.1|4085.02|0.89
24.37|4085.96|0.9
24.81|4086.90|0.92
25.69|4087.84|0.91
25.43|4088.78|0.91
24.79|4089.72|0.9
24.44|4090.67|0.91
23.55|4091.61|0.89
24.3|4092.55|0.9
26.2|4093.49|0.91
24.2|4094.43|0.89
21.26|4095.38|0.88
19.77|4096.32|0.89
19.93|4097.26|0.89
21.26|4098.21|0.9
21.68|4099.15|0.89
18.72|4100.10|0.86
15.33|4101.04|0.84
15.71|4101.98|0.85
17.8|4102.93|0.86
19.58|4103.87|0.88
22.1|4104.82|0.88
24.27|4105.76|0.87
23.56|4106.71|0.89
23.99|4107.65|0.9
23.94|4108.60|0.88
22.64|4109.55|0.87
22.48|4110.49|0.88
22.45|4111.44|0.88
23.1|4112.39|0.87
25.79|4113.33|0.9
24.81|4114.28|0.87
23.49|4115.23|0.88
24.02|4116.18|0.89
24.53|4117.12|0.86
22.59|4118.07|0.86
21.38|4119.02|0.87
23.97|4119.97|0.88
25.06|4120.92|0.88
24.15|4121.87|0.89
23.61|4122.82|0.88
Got 1.88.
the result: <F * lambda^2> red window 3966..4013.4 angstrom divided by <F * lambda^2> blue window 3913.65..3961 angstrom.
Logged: 1.5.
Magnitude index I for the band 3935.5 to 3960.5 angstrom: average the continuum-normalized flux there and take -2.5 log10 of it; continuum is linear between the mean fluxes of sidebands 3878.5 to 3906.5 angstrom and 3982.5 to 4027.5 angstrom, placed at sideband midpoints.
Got 0.26 mag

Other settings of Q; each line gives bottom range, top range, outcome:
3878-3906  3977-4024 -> 1.70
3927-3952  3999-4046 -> 2.34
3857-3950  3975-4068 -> 1.85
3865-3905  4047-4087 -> 1.87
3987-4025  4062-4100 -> 1.05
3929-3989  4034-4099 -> 1.84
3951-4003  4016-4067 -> 1.38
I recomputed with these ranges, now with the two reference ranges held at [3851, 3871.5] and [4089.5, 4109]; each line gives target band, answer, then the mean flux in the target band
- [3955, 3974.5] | 0.47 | 9.81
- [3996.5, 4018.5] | -0.21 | 20.9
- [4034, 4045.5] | -0.11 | 20.7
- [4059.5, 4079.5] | 0.04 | 19.5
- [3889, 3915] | -0.23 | 15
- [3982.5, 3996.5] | -0.17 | 19.2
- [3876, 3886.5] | 0.06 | 10.5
